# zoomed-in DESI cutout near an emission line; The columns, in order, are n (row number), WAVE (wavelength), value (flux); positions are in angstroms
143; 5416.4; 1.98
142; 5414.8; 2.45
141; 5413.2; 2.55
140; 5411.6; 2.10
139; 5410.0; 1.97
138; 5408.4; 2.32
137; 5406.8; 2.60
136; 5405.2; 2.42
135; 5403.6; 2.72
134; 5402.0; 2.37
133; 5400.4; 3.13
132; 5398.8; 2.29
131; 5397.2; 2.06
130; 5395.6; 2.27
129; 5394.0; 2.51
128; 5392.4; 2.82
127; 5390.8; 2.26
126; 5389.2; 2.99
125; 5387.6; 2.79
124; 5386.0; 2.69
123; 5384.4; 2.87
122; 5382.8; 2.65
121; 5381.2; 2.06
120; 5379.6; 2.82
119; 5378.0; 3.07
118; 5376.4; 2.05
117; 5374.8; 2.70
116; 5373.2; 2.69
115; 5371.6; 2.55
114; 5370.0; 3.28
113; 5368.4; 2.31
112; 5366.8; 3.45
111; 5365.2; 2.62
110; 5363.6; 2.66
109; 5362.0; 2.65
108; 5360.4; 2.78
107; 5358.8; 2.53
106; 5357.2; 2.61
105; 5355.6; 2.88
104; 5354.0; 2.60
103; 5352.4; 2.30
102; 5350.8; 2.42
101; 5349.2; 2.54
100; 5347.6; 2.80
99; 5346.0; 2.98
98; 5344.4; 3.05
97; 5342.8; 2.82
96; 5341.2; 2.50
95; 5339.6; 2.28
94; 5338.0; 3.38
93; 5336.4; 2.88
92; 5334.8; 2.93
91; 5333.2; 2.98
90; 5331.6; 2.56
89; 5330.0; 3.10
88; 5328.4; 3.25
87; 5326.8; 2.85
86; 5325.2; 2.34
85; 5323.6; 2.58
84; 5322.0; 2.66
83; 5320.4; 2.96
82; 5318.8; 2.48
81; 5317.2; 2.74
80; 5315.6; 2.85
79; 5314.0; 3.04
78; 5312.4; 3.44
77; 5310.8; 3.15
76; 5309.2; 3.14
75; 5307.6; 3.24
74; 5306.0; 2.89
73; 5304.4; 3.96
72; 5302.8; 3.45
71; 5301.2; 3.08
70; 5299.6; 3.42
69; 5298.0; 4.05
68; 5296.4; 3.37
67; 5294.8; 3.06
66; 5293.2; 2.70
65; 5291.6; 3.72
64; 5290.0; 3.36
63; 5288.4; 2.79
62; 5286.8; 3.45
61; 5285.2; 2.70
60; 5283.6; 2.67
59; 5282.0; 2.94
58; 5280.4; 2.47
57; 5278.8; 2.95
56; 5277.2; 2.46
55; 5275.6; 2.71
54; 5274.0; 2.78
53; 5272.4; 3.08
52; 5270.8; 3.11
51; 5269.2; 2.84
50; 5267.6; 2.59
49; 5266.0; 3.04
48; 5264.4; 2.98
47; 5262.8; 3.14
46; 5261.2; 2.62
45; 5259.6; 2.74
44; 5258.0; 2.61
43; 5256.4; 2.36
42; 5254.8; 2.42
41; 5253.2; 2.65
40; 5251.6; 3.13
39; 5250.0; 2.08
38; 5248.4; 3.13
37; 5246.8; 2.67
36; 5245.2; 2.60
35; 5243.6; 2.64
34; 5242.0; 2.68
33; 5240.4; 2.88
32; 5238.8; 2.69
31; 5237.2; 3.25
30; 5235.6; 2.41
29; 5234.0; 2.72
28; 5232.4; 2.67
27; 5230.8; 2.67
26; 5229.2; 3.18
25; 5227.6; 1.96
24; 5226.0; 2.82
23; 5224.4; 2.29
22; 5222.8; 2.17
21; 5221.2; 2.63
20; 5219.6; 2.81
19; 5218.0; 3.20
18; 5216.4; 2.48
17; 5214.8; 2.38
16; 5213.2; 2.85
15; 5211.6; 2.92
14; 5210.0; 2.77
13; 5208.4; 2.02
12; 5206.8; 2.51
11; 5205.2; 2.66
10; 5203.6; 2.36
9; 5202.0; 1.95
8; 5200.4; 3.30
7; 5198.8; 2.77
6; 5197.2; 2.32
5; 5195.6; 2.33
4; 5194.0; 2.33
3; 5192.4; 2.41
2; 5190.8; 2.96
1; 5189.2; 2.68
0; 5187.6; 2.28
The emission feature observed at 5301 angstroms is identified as Mg II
